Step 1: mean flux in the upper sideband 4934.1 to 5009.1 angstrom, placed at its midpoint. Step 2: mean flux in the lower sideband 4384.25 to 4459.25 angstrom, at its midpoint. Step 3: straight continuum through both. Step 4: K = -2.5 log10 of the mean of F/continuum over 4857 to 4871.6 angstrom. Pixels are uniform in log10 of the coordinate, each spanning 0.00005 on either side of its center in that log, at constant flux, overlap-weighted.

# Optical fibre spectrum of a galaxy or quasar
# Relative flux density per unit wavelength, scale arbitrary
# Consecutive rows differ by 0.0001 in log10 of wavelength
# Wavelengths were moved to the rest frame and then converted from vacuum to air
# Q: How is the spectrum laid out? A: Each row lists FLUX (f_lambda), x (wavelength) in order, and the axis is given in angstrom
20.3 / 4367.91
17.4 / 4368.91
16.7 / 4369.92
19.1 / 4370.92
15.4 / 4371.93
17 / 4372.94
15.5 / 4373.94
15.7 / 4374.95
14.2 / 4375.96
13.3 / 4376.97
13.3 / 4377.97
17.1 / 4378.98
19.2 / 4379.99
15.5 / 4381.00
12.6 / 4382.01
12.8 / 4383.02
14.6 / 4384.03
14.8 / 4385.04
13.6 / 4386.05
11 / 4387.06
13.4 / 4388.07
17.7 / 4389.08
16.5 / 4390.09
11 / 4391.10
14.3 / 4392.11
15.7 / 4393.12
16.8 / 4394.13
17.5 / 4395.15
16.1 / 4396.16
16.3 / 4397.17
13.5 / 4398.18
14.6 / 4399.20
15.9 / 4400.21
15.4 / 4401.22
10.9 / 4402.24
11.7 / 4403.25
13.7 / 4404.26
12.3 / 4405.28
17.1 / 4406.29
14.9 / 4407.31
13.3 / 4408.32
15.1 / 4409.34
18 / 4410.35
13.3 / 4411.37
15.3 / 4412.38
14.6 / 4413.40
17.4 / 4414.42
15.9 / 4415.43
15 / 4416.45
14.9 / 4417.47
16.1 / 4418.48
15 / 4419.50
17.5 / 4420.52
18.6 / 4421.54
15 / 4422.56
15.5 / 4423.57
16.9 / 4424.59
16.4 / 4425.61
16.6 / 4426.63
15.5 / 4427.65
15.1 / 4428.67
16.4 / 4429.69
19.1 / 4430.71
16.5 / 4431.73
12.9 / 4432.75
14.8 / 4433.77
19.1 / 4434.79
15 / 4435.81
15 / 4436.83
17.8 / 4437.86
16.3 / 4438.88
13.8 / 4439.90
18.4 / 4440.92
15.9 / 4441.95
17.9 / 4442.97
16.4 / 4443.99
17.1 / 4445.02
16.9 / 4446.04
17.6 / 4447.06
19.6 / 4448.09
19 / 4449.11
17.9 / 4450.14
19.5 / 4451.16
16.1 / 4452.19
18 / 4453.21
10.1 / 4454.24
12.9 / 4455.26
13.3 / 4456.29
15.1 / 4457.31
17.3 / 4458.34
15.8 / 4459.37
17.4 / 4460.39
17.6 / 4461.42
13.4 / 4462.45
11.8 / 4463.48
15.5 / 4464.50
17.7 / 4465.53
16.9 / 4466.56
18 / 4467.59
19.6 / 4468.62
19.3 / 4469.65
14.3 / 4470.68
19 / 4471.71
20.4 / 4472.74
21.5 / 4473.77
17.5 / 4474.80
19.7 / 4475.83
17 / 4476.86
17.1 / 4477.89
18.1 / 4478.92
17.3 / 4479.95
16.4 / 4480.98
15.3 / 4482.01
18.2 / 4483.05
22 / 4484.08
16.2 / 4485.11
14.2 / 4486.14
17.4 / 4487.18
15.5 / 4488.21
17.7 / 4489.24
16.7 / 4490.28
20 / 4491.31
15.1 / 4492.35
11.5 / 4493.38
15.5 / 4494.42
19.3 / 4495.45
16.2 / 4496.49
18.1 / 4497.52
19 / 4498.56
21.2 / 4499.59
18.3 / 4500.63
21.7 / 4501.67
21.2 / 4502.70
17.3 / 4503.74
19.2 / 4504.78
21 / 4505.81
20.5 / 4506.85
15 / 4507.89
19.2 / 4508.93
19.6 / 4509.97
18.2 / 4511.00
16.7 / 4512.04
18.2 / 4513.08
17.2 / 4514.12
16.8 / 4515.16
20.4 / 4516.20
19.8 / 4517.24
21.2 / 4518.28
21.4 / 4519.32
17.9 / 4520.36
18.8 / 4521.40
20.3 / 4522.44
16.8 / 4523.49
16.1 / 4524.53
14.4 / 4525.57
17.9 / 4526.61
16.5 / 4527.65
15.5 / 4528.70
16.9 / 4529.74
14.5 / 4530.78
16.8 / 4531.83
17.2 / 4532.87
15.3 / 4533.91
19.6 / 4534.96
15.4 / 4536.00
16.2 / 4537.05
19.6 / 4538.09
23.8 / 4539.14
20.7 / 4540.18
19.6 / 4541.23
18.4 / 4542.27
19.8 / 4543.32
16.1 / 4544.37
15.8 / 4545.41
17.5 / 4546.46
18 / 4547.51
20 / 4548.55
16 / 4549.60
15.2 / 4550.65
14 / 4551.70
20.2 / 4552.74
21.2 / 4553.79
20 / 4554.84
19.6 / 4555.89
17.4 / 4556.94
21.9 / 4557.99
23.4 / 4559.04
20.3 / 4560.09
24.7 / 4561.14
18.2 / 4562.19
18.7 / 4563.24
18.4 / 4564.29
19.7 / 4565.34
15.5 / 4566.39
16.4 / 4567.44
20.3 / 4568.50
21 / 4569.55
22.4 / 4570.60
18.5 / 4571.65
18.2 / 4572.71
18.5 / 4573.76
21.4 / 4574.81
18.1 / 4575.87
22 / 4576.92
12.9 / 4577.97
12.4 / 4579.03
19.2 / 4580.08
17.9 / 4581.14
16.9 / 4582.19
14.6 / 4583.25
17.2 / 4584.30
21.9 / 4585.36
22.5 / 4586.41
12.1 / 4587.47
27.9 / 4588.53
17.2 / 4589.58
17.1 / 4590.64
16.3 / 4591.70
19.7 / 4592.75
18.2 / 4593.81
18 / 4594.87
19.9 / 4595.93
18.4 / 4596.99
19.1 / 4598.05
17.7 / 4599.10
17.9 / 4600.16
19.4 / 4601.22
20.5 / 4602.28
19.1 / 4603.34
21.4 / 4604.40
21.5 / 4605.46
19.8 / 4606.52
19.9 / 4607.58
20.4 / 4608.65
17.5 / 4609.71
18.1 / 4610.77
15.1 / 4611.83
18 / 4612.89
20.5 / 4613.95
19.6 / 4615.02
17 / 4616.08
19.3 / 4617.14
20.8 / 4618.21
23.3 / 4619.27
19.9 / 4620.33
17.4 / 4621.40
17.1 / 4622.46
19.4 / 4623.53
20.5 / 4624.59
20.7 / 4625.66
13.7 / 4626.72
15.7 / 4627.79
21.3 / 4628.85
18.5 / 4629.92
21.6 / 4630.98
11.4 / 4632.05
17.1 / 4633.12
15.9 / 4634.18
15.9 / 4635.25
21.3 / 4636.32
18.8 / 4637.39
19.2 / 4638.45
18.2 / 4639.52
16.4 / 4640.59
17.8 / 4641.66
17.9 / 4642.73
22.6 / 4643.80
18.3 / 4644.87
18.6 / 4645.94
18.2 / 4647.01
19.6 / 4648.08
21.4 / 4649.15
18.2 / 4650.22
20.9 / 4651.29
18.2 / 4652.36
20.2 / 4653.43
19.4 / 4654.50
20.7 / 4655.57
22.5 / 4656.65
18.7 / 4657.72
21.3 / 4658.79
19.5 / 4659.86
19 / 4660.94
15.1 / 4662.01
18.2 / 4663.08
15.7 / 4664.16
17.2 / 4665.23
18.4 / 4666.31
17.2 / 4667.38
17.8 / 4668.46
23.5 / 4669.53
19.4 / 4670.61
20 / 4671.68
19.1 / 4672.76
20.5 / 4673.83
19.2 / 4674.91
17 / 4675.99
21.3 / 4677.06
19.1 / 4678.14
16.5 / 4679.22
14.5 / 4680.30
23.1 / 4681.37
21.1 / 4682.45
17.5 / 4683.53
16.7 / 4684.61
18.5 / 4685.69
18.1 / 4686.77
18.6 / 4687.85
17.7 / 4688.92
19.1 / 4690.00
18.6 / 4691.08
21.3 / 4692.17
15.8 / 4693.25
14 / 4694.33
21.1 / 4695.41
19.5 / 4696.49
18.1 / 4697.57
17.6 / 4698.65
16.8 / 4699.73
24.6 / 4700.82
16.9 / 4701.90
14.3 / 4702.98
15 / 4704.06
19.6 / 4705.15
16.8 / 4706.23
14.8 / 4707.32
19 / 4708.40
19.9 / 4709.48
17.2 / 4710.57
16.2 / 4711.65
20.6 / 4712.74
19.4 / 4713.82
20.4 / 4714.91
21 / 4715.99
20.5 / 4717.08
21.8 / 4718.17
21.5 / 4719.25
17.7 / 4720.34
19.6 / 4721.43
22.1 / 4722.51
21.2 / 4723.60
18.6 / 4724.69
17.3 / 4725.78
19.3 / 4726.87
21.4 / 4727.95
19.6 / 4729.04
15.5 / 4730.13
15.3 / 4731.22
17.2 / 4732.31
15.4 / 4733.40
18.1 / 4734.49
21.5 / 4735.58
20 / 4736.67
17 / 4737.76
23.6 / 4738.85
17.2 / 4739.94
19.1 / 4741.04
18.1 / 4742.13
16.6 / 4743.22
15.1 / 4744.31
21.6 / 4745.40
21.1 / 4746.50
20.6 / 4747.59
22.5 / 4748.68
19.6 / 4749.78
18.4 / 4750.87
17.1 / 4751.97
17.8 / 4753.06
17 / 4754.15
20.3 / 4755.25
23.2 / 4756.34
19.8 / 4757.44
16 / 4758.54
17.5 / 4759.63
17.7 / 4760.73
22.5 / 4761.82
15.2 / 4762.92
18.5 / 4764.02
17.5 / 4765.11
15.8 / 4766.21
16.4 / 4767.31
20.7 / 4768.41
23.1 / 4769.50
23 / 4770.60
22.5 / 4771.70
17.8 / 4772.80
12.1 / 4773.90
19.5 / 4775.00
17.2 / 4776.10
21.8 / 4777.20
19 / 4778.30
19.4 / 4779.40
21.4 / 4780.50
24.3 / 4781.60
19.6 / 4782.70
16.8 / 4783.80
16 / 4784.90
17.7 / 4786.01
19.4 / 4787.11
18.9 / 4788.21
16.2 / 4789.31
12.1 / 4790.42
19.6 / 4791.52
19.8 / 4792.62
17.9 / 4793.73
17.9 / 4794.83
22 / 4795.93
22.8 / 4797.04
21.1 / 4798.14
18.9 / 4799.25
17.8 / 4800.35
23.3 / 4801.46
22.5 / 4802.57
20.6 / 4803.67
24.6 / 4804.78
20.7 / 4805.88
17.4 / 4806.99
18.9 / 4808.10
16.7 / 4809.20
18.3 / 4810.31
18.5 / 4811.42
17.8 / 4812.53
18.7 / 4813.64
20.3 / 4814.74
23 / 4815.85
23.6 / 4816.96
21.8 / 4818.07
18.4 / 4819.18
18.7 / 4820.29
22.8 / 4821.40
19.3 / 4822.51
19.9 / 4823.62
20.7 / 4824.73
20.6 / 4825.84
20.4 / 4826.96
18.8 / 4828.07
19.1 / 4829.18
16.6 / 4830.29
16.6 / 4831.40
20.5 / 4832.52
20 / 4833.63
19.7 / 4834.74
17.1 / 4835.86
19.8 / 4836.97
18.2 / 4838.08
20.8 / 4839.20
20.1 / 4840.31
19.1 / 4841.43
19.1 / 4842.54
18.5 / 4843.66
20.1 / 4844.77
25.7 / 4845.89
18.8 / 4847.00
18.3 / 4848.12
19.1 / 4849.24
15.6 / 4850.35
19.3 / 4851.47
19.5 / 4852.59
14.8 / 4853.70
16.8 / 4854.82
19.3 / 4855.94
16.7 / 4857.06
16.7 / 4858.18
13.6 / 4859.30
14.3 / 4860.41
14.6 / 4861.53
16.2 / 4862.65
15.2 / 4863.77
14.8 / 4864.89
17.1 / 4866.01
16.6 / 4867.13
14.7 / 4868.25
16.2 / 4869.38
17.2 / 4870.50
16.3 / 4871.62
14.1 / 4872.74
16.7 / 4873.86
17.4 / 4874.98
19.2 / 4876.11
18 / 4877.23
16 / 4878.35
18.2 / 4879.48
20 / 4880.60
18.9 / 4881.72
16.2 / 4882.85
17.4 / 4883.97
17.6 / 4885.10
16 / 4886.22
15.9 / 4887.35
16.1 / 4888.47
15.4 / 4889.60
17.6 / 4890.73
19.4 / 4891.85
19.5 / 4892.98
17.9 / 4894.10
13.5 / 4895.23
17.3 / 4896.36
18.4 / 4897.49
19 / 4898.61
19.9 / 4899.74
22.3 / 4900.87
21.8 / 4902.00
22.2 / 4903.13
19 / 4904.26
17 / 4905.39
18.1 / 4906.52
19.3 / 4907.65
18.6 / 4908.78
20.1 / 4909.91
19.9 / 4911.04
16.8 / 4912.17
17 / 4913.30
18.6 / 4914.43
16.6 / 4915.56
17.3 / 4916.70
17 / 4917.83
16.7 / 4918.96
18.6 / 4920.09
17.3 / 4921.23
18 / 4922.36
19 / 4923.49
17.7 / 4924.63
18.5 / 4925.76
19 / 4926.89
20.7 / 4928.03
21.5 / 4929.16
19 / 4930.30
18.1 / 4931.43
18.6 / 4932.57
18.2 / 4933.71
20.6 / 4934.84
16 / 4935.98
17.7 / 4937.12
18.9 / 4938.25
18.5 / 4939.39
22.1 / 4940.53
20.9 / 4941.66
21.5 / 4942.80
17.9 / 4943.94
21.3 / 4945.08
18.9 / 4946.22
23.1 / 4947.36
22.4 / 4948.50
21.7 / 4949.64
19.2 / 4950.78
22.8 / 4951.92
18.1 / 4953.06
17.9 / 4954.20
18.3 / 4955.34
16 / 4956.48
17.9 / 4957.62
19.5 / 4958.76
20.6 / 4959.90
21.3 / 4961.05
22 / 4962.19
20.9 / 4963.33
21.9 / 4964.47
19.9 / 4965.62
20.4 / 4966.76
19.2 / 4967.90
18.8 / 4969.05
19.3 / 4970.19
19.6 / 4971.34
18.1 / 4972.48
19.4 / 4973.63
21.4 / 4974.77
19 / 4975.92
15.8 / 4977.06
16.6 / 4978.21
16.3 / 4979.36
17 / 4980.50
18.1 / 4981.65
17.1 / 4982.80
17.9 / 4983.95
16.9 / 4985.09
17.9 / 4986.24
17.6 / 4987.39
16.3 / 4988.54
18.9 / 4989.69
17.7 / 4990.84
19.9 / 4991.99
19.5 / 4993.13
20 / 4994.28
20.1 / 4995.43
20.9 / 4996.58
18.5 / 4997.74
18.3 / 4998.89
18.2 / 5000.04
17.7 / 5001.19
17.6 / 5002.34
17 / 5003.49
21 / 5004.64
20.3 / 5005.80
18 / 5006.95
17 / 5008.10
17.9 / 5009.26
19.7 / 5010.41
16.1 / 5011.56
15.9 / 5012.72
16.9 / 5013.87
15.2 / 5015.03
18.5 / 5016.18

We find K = 0.17 mag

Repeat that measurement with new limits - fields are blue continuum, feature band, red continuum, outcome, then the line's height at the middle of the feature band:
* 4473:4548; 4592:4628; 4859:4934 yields -0.06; 17.9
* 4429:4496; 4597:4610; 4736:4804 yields -0.10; 17.9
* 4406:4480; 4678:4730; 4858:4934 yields -0.09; 17.2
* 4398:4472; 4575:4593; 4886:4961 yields -0.08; 16.8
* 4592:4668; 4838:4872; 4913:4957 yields 0.09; 19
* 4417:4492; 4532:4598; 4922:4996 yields -0.08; 17.3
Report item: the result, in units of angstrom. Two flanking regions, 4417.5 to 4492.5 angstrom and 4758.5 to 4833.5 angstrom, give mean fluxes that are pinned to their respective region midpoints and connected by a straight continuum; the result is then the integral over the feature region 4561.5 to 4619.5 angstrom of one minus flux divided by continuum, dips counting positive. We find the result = -3.3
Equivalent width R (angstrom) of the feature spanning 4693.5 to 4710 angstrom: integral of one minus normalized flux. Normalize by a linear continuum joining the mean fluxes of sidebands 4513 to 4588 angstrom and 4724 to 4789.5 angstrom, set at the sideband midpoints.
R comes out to 0.8 angstrom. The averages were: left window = 18.3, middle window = 17.8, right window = 18.8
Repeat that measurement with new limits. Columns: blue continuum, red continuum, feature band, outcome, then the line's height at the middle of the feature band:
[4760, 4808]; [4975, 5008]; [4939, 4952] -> -1.7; 18.5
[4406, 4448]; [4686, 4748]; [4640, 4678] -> -2.0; 18.2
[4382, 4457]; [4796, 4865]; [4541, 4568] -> -3.2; 16.7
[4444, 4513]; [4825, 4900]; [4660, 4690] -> -1.7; 17.6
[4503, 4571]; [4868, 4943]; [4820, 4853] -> -2.1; 18.2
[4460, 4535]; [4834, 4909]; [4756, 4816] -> -4.7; 17.8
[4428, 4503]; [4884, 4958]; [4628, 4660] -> -2.3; 17.7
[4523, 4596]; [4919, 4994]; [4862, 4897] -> 3.8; 18.9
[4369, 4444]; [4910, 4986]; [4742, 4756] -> -1.0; 17.7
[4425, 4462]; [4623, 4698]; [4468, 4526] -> -3.9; 17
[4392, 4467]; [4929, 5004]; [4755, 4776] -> -1.2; 17.9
